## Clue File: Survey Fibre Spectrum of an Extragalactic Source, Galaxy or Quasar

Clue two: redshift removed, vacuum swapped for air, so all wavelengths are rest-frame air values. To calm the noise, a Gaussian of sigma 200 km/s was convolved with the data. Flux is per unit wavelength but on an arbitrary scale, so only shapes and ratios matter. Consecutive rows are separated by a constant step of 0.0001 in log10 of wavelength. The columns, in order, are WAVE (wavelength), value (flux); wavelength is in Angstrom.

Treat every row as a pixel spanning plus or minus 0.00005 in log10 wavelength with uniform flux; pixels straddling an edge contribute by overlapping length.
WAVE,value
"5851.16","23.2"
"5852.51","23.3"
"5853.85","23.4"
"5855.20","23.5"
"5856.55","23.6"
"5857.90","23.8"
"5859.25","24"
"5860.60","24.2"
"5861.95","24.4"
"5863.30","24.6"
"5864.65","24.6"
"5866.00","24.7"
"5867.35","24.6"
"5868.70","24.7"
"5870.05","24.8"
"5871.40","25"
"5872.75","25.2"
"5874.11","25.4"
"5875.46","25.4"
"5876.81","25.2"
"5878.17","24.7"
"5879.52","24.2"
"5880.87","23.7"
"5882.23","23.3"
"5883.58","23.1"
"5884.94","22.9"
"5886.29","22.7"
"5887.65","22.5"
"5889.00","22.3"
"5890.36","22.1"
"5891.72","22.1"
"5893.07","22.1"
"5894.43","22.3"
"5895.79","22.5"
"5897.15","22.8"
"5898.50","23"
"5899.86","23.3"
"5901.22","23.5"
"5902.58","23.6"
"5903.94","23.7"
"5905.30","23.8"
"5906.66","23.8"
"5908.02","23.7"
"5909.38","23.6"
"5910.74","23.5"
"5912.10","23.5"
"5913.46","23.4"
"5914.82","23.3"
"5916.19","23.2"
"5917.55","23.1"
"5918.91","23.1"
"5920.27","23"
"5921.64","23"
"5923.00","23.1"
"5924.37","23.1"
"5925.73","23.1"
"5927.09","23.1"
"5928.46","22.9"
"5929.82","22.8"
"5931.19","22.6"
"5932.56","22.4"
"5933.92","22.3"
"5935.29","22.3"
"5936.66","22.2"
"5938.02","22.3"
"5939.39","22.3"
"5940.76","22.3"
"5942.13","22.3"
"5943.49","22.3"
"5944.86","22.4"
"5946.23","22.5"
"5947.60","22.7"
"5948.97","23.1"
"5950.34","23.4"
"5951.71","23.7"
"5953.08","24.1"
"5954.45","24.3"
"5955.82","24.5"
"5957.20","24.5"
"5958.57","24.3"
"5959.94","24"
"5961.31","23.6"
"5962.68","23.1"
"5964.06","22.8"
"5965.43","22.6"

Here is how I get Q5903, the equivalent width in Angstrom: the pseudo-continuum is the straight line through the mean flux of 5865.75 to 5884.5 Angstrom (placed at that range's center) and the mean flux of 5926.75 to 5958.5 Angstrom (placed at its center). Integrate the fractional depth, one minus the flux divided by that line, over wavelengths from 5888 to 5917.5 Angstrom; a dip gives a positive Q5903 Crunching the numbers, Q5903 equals 1.0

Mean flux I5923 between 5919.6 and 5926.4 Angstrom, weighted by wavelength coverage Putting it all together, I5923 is 23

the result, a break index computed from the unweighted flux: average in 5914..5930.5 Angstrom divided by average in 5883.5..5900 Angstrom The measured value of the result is 1.02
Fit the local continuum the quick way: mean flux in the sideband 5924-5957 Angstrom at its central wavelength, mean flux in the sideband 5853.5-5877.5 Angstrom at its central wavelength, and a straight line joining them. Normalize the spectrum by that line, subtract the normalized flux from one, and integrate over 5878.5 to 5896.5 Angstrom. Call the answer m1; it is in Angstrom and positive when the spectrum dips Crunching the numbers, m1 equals 0.9 Angstrom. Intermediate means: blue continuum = 24.5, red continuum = 22.9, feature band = 22.8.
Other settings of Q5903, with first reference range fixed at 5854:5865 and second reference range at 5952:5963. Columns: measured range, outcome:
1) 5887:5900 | 0.9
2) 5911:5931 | 0.8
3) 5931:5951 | 1.3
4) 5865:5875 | -0.4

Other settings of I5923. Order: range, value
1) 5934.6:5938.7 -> 22.3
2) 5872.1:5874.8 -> 25.3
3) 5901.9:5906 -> 23.7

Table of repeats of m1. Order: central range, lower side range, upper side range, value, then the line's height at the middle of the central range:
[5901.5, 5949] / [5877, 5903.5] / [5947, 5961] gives 1.1 Angstrom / 23.5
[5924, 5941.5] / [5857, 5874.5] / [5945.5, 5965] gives 0.9 Angstrom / 23.8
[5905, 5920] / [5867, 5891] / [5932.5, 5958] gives 0.0 Angstrom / 23.5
